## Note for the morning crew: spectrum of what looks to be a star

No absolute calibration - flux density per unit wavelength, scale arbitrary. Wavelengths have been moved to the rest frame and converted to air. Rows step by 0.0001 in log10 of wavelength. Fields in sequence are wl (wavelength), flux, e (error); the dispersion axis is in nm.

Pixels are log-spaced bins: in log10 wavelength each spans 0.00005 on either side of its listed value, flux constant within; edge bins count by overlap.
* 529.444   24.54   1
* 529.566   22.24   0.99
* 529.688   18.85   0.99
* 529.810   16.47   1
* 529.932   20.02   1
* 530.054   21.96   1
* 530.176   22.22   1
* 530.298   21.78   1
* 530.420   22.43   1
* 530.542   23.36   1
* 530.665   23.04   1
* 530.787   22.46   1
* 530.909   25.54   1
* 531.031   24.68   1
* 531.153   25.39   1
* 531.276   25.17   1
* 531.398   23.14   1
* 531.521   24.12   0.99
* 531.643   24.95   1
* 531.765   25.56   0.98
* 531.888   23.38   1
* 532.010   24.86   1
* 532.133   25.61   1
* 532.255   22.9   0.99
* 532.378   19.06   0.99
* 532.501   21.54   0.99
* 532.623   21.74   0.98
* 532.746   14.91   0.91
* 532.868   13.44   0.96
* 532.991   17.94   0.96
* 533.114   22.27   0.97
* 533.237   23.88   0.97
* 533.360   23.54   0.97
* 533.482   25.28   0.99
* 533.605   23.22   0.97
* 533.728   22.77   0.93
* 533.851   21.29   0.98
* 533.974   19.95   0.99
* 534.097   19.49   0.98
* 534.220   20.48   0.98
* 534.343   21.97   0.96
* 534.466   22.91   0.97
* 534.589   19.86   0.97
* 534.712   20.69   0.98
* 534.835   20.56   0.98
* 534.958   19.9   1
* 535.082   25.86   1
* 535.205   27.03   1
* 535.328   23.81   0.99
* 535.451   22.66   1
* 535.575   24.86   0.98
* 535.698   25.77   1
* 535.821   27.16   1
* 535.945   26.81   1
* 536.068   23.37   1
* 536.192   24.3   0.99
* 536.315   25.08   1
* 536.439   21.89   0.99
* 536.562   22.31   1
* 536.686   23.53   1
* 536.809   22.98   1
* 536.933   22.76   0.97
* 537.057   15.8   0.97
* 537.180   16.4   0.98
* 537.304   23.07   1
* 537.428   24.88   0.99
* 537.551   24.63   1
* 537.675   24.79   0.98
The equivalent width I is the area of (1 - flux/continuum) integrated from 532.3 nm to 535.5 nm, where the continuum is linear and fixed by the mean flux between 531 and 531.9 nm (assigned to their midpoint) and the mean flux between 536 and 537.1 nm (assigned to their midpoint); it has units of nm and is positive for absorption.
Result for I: 0.30 nm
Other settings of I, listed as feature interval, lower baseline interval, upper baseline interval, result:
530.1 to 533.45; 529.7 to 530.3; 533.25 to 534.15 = -0.22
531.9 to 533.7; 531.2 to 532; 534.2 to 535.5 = 0.16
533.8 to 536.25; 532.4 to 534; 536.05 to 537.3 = -0.18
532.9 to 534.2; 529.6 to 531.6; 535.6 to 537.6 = 0.07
